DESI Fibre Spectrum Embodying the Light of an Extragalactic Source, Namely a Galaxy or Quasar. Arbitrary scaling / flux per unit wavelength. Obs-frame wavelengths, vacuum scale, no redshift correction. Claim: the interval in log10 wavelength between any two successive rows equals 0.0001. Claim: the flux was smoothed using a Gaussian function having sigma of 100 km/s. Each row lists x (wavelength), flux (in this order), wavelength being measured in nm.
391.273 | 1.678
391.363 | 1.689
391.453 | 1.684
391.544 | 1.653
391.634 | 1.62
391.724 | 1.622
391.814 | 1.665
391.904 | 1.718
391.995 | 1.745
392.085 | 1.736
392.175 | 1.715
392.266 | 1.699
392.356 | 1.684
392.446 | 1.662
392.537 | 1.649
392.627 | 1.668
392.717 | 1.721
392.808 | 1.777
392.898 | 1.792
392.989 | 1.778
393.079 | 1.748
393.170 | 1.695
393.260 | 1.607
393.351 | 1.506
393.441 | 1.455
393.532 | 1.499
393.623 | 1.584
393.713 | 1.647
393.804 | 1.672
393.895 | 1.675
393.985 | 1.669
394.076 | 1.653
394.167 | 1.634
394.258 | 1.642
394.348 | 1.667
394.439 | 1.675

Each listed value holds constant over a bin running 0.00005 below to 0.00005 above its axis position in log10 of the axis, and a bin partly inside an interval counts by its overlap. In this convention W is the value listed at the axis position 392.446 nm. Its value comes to 1.662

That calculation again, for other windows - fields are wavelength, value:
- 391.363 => 1.689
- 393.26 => 1.607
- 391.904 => 1.718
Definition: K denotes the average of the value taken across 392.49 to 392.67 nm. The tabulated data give 1.66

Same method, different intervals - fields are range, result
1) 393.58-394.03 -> 1.65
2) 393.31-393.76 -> 1.54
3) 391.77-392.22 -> 1.72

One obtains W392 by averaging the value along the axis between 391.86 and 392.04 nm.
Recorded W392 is 1.73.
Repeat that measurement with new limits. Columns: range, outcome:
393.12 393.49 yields 1.57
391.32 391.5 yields 1.68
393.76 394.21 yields 1.66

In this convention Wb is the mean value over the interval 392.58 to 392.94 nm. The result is 1.74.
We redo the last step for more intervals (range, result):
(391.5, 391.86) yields 1.64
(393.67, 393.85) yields 1.65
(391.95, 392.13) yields 1.74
